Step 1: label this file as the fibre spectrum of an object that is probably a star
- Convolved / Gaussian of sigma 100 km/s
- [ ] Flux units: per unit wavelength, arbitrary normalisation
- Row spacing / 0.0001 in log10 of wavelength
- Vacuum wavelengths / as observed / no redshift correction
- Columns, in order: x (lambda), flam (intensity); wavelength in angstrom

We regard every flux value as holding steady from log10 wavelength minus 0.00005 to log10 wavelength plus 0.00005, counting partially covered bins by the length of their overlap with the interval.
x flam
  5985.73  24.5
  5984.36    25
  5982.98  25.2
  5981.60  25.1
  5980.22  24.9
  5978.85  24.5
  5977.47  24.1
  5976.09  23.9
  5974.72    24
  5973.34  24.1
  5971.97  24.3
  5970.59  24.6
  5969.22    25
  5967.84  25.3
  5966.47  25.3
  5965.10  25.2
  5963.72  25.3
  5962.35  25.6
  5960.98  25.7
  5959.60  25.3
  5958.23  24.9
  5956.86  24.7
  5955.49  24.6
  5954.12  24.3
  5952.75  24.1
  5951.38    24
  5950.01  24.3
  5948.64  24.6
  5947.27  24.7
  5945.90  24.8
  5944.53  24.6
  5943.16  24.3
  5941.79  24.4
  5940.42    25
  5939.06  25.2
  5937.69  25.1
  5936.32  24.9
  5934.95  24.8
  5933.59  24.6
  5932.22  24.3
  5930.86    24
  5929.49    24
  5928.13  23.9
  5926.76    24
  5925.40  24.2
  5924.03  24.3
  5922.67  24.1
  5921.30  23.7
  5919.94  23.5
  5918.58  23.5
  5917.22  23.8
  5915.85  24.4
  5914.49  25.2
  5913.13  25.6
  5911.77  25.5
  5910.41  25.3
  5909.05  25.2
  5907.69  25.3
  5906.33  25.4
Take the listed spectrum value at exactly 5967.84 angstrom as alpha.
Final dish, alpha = 25.3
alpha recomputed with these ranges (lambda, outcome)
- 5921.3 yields 23.7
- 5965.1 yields 25.2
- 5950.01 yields 24.3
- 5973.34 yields 24.1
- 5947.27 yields 24.7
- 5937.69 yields 25.1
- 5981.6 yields 25.1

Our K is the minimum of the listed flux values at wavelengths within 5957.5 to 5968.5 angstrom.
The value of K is 24.9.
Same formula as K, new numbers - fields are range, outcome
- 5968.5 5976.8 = 23.9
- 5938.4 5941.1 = 25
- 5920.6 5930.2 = 23.7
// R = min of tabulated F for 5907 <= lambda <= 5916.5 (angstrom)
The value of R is 24.4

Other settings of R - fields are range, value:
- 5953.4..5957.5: 24.3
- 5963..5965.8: 25.2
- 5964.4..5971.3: 24.6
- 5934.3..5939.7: 24.8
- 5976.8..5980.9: 24.1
